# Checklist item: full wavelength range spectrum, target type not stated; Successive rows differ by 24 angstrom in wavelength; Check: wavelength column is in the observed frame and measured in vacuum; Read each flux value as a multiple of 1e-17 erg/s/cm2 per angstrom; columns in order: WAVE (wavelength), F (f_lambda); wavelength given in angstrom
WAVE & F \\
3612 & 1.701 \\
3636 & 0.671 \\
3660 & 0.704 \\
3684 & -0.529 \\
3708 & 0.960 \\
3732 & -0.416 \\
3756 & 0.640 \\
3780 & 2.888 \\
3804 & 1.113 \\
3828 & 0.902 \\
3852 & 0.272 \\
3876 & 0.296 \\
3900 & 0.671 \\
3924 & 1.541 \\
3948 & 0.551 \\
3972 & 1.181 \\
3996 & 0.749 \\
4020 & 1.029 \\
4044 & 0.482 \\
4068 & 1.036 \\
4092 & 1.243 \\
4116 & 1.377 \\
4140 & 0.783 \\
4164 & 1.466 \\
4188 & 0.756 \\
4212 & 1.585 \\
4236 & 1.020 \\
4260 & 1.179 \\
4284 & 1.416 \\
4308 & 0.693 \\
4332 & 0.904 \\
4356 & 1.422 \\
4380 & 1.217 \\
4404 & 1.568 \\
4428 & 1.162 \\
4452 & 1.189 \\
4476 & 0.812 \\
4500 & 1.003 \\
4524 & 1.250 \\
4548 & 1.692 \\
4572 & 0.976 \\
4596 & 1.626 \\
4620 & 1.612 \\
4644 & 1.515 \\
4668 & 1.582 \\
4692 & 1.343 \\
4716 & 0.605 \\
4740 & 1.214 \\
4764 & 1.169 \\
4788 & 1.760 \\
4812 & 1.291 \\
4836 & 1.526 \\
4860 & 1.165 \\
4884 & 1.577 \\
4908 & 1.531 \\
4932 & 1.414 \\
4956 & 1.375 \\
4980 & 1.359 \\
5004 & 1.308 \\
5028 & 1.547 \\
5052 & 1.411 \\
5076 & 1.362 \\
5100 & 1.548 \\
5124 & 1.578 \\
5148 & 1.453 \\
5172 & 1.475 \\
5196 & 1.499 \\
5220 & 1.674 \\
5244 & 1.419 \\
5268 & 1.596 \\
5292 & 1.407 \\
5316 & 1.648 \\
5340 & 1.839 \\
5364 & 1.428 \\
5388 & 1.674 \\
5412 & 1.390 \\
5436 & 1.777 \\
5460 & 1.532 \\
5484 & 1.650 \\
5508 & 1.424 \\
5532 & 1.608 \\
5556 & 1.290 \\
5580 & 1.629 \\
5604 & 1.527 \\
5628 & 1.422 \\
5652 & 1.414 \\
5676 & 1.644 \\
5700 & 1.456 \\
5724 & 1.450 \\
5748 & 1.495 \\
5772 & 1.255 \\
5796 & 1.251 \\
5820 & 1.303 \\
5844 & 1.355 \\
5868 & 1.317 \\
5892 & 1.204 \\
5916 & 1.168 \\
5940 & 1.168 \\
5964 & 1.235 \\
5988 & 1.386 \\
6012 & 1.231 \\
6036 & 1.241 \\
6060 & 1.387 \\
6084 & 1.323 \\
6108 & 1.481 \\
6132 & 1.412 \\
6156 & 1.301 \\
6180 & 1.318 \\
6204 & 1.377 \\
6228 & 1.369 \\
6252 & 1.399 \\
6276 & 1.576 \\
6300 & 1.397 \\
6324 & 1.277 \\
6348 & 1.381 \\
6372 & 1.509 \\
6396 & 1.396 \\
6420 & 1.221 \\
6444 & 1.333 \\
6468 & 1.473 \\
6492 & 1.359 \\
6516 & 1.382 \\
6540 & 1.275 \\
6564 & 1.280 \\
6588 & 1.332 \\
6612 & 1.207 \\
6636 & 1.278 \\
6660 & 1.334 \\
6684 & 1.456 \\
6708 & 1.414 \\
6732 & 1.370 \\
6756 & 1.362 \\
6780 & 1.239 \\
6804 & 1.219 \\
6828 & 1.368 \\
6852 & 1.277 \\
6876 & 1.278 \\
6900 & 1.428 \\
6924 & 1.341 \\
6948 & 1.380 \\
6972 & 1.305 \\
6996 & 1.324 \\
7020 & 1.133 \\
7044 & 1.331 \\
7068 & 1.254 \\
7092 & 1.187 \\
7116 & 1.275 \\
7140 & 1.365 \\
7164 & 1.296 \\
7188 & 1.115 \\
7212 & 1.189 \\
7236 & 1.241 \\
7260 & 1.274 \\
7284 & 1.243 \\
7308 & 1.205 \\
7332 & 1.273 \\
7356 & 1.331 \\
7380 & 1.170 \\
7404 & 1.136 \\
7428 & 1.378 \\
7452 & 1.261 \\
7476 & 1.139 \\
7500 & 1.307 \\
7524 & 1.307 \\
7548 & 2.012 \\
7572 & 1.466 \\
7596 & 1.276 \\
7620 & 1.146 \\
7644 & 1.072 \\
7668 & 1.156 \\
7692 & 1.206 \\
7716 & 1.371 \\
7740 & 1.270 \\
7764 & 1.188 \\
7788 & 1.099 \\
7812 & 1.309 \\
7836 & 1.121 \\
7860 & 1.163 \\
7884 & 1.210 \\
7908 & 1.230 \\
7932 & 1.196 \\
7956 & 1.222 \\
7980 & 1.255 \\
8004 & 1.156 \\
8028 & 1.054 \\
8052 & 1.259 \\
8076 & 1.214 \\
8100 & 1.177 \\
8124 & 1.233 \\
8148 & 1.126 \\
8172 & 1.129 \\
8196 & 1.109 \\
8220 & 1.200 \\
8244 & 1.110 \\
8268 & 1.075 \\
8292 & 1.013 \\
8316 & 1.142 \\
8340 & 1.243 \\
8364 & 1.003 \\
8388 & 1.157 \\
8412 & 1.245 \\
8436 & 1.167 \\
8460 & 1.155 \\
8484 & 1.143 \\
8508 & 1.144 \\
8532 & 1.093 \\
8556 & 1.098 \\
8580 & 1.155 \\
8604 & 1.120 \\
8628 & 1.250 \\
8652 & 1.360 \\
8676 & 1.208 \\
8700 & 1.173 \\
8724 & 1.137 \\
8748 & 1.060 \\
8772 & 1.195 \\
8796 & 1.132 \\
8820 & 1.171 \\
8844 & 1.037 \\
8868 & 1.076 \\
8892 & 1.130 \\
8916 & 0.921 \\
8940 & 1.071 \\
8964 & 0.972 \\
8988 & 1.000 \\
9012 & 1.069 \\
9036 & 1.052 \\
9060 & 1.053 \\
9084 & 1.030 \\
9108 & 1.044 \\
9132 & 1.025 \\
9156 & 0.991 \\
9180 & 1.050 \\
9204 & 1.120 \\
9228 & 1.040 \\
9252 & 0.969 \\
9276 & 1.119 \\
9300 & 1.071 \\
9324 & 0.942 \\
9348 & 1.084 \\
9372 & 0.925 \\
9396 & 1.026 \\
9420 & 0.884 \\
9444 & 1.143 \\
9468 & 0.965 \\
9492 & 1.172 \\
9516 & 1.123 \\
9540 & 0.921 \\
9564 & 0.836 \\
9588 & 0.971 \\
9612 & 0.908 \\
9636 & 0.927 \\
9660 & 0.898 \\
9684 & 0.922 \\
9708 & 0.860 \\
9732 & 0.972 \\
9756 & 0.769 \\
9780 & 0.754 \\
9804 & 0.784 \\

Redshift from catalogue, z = 0.15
